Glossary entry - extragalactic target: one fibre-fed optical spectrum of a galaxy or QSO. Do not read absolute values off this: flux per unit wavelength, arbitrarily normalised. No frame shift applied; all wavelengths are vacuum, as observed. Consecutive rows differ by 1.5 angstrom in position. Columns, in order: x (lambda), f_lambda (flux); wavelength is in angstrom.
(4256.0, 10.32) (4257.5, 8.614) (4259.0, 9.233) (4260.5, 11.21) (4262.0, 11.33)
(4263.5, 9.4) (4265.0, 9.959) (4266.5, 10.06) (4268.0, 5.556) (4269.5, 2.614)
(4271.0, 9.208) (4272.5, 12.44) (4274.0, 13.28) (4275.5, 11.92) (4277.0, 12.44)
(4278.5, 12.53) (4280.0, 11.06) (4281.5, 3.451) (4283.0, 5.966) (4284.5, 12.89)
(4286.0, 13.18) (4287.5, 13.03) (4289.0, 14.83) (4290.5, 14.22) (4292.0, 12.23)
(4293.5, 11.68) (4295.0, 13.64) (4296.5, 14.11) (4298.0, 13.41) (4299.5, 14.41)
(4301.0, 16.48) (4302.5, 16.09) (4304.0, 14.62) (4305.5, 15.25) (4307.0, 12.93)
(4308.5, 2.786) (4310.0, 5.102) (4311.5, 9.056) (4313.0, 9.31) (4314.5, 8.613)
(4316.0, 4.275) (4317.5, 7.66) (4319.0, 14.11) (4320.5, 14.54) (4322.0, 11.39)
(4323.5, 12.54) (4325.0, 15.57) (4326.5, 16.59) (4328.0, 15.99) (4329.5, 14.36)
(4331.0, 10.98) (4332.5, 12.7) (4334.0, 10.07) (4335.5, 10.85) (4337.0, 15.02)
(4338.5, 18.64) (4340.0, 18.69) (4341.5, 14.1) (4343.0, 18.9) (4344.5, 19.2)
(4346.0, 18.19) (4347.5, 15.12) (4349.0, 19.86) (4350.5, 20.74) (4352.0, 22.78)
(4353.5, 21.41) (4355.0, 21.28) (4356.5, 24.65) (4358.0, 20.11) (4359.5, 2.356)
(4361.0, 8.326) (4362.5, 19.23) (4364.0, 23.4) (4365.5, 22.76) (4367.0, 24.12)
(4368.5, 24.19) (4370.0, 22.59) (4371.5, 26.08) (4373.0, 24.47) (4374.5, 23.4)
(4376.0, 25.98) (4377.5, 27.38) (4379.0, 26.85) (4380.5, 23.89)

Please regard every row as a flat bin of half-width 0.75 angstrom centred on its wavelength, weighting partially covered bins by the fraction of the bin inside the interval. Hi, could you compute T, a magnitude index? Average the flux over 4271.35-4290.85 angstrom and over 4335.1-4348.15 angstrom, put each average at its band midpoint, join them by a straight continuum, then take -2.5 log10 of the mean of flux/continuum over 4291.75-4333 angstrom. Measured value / 0.16 mag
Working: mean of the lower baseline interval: 11.5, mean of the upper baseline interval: 16.7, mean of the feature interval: 12.2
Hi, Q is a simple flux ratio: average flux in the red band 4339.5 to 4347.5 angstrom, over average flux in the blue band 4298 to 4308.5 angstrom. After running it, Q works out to 1.3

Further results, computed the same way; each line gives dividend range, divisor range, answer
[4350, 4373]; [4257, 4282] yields 2.09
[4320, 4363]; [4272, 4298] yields 1.34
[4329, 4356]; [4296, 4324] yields 1.49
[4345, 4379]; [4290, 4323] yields 1.80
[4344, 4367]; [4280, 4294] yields 1.67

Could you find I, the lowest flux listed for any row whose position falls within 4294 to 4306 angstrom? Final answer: 13.41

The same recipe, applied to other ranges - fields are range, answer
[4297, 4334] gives 2.786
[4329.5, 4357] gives 10.07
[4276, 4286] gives 3.451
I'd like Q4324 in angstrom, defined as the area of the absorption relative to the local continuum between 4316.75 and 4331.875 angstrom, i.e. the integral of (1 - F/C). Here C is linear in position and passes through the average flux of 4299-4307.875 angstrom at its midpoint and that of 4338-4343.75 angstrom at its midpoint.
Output 2.8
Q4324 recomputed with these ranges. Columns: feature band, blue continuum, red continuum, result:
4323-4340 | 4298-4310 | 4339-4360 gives 2.18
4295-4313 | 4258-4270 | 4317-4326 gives -0.93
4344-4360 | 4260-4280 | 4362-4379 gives 1.92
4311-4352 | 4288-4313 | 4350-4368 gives 5.40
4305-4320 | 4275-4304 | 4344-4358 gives 6.36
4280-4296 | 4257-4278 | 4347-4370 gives 0.75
